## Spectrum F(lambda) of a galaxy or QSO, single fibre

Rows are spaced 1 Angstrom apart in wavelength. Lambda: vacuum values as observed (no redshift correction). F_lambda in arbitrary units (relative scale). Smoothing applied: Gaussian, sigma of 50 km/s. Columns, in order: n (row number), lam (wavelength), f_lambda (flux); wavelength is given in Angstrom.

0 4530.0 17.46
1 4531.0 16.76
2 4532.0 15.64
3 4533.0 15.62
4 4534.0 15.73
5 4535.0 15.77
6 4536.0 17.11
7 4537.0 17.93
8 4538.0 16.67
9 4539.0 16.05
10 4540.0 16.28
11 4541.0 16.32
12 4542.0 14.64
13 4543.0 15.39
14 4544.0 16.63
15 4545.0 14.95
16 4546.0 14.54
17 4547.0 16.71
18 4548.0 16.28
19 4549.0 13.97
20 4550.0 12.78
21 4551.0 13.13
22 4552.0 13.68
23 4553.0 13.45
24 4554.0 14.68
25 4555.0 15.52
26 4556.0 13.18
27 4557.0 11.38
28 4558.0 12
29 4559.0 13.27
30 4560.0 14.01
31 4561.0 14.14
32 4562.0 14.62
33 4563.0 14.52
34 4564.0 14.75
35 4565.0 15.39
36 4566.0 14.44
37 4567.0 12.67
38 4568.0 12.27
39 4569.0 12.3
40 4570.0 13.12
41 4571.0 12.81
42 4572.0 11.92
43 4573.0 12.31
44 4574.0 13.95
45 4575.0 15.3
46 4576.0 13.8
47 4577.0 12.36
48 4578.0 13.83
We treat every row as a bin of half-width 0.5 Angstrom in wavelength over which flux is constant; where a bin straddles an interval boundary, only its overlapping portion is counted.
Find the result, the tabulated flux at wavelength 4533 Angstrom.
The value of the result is 15.62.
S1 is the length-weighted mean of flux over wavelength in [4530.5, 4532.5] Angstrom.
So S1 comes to 16.2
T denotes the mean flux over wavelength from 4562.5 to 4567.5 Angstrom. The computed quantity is 14.4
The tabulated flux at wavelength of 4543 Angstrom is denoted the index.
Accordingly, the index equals 15.39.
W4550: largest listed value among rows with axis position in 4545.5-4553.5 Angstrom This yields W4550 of 16.71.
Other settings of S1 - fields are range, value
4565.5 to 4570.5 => 13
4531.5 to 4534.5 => 15.7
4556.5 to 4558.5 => 11.7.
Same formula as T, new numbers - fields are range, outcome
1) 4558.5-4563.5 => 14.1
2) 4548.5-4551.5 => 13.3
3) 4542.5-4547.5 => 15.6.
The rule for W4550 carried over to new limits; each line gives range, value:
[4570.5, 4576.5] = 15.3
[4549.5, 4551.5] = 13.13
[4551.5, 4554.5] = 14.68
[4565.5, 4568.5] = 14.44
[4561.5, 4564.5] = 14.75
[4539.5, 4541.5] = 16.32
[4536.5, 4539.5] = 17.93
